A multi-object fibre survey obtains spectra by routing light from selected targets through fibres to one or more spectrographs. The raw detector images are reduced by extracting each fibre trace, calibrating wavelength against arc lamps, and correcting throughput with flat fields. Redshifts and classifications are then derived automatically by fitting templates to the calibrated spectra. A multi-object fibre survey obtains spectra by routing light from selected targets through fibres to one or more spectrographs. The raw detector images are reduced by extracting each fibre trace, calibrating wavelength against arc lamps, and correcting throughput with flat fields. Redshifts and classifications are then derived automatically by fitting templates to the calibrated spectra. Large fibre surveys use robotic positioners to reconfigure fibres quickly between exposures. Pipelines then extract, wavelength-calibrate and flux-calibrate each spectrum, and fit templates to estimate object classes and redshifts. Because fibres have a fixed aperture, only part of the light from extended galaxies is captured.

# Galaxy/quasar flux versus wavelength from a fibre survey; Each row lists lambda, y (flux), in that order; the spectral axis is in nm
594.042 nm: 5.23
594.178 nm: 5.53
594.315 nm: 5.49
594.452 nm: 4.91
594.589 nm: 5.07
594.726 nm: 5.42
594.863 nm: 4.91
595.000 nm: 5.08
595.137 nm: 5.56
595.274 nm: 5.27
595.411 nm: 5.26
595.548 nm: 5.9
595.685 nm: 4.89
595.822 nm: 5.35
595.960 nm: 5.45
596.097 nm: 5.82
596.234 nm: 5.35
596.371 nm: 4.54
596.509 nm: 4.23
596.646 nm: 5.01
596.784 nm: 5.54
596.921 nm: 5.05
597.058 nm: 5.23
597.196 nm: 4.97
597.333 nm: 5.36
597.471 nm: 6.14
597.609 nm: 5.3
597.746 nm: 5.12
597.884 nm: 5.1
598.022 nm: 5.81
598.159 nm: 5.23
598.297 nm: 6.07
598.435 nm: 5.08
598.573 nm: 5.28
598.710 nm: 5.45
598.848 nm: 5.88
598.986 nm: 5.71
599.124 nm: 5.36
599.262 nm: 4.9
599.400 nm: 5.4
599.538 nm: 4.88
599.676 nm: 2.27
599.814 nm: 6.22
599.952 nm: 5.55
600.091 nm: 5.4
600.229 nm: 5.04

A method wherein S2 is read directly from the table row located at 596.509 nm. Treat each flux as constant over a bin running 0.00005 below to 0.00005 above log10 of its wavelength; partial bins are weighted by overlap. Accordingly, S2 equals 4.23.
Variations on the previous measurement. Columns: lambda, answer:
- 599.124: 5.36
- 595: 5.08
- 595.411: 5.26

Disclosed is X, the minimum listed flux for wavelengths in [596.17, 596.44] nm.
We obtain 4.54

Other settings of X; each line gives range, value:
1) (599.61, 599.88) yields 2.27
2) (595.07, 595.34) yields 5.27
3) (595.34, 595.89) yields 4.89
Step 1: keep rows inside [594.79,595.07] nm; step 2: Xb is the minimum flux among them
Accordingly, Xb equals 4.91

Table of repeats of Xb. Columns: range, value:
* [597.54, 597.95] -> 5.1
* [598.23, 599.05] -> 5.08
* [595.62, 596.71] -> 4.23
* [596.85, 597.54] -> 4.97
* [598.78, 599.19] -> 5.36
